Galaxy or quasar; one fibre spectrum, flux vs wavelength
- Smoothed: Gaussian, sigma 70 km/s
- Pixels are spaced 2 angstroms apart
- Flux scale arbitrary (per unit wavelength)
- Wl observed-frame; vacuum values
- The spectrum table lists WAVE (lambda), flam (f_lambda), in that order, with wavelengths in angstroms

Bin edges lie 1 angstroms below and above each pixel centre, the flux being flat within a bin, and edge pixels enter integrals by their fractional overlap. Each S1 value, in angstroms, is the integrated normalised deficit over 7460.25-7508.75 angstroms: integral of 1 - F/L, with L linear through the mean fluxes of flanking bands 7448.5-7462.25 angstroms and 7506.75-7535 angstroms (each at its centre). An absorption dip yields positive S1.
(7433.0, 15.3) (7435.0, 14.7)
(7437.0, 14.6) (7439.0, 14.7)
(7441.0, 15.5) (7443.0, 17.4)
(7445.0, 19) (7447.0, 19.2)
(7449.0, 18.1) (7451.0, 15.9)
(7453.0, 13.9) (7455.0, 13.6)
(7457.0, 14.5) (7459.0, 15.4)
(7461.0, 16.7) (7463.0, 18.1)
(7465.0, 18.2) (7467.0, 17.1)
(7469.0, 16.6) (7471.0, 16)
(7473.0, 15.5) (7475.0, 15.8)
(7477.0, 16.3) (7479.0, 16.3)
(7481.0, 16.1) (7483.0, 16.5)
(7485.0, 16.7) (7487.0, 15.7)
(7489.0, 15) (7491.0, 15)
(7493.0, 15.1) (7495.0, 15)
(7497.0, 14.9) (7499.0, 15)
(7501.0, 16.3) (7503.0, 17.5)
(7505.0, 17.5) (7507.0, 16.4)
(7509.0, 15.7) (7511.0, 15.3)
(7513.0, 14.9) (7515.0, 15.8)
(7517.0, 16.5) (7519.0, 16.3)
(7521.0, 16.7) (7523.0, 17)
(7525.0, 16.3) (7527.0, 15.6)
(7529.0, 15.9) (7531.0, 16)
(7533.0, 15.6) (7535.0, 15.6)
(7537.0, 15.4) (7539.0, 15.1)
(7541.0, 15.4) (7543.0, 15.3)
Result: -1.7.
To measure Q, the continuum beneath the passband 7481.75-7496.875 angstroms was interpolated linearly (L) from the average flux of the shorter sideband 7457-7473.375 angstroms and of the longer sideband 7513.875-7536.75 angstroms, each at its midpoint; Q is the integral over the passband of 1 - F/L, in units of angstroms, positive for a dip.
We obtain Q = 0.8 angstroms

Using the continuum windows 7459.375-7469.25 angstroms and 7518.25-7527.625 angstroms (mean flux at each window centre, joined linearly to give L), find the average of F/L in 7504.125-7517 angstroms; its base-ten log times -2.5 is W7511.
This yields 0.04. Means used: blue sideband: 17.3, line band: 16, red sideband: 16.4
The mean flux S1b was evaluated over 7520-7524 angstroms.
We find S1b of 16.9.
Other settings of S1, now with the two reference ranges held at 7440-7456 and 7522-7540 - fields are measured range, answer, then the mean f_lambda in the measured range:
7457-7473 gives -0.2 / 16.6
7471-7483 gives 0.2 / 16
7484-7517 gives 0.7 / 15.8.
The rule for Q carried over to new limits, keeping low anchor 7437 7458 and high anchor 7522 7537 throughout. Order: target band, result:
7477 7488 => -0.2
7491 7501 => 0.6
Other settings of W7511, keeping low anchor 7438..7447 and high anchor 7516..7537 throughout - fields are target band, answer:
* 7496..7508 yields 0.01 mag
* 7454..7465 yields 0.06 mag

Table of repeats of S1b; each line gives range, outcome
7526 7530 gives 15.8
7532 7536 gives 15.6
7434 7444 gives 15.4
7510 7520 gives 15.8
